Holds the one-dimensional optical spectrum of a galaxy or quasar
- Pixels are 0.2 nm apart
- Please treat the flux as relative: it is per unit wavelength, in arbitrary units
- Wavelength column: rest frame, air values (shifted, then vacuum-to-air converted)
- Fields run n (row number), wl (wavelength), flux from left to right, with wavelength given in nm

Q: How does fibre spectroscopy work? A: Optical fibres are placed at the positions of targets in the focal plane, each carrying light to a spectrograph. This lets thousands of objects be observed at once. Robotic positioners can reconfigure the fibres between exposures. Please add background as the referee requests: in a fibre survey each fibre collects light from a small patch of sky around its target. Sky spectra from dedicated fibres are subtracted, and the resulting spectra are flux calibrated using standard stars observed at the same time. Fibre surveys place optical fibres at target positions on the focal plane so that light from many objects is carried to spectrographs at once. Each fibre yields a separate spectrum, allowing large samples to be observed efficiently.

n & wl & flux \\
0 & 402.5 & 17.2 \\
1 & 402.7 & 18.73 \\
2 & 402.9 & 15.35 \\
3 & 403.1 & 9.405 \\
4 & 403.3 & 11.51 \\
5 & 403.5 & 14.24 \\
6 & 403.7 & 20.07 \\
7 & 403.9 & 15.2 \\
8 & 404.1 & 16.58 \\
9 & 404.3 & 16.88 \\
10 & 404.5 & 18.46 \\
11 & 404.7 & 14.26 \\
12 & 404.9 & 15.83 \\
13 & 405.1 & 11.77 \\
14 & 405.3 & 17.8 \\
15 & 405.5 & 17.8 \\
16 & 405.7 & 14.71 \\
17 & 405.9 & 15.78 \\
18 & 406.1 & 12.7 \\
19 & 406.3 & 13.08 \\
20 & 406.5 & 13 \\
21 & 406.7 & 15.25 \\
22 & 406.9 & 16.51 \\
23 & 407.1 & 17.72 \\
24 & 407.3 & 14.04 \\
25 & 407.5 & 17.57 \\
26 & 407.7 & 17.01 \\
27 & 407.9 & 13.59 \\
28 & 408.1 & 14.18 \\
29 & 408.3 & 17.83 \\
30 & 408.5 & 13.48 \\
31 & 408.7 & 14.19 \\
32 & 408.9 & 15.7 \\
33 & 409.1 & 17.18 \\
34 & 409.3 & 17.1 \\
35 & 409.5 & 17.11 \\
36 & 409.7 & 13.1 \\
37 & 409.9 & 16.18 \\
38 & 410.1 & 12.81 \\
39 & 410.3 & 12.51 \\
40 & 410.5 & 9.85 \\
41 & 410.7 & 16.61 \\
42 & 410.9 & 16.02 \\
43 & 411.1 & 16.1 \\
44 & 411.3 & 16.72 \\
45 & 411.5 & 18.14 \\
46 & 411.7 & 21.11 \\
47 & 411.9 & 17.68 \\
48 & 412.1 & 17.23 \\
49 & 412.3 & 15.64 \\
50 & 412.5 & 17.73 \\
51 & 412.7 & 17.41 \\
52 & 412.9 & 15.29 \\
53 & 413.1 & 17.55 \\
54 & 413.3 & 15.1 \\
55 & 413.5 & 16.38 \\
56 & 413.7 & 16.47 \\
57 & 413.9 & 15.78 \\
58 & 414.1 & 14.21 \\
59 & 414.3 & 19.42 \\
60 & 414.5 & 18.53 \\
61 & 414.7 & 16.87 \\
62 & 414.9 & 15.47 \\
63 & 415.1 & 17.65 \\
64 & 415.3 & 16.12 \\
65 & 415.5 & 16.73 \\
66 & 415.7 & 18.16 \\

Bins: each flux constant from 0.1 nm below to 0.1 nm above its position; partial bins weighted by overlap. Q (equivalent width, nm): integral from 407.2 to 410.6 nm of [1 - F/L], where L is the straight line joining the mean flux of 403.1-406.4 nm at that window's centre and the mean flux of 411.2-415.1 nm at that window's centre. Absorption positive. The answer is 0.250 nm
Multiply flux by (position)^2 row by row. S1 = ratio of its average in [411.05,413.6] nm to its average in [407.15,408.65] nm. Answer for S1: 1.13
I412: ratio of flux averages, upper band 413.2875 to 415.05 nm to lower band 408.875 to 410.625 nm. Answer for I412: 1.1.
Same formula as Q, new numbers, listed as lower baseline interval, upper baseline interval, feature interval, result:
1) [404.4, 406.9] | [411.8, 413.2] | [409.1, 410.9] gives 0.18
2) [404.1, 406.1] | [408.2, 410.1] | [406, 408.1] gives 0.09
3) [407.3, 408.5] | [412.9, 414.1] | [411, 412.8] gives -0.18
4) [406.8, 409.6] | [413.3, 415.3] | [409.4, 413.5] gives 0.08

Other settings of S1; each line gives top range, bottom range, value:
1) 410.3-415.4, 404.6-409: 1.12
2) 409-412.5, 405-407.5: 1.08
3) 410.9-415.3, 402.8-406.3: 1.17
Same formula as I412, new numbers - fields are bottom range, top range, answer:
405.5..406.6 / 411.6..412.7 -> 1.25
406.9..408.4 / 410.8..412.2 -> 1.10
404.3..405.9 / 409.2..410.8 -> 0.91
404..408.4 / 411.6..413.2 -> 1.12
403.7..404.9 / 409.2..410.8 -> 0.87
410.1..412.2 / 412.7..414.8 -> 1.04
